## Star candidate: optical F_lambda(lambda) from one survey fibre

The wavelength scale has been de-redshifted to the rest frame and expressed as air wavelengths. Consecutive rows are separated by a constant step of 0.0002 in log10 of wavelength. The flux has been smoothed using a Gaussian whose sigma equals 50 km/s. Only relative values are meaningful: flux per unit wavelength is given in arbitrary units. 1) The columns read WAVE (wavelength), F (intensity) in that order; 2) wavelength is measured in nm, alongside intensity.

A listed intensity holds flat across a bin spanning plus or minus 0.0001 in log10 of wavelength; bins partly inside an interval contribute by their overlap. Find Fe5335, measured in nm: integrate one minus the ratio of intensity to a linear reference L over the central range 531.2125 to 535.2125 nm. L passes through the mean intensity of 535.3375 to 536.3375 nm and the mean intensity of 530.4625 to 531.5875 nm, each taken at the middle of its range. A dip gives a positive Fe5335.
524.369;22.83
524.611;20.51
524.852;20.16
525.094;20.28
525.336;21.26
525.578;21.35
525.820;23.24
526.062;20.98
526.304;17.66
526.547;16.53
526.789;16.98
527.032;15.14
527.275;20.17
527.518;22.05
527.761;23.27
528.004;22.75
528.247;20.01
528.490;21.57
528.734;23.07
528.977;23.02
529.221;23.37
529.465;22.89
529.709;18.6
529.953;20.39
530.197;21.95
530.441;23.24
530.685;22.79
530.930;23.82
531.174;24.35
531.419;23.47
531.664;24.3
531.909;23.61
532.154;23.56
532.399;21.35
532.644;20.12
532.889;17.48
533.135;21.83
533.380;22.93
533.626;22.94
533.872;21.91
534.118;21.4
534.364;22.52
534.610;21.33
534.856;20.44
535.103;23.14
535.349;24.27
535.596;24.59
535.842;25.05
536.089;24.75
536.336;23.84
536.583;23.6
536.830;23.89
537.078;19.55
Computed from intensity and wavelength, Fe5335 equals 0.33 nm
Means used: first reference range 23.6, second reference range 24.6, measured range 22.1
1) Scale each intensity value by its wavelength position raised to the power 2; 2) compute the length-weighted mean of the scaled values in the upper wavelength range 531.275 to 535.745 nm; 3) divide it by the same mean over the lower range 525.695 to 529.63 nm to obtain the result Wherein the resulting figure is 1.10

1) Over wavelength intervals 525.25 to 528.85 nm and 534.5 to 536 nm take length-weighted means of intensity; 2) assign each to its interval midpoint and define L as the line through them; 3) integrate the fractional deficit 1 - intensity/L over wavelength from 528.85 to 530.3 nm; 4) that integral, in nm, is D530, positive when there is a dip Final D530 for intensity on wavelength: -0.03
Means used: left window 20.4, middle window 21.7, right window 23.2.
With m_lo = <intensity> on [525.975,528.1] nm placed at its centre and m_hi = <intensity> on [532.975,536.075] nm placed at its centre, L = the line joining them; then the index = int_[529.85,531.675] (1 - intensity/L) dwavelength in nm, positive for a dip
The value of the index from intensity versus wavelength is -0.17 nm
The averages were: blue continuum 19.4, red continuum 22.7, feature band 23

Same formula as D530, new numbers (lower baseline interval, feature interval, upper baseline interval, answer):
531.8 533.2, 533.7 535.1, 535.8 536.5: 0.074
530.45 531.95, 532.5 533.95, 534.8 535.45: 0.127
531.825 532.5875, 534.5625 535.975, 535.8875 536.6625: 0.033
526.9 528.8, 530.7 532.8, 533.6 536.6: -0.087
